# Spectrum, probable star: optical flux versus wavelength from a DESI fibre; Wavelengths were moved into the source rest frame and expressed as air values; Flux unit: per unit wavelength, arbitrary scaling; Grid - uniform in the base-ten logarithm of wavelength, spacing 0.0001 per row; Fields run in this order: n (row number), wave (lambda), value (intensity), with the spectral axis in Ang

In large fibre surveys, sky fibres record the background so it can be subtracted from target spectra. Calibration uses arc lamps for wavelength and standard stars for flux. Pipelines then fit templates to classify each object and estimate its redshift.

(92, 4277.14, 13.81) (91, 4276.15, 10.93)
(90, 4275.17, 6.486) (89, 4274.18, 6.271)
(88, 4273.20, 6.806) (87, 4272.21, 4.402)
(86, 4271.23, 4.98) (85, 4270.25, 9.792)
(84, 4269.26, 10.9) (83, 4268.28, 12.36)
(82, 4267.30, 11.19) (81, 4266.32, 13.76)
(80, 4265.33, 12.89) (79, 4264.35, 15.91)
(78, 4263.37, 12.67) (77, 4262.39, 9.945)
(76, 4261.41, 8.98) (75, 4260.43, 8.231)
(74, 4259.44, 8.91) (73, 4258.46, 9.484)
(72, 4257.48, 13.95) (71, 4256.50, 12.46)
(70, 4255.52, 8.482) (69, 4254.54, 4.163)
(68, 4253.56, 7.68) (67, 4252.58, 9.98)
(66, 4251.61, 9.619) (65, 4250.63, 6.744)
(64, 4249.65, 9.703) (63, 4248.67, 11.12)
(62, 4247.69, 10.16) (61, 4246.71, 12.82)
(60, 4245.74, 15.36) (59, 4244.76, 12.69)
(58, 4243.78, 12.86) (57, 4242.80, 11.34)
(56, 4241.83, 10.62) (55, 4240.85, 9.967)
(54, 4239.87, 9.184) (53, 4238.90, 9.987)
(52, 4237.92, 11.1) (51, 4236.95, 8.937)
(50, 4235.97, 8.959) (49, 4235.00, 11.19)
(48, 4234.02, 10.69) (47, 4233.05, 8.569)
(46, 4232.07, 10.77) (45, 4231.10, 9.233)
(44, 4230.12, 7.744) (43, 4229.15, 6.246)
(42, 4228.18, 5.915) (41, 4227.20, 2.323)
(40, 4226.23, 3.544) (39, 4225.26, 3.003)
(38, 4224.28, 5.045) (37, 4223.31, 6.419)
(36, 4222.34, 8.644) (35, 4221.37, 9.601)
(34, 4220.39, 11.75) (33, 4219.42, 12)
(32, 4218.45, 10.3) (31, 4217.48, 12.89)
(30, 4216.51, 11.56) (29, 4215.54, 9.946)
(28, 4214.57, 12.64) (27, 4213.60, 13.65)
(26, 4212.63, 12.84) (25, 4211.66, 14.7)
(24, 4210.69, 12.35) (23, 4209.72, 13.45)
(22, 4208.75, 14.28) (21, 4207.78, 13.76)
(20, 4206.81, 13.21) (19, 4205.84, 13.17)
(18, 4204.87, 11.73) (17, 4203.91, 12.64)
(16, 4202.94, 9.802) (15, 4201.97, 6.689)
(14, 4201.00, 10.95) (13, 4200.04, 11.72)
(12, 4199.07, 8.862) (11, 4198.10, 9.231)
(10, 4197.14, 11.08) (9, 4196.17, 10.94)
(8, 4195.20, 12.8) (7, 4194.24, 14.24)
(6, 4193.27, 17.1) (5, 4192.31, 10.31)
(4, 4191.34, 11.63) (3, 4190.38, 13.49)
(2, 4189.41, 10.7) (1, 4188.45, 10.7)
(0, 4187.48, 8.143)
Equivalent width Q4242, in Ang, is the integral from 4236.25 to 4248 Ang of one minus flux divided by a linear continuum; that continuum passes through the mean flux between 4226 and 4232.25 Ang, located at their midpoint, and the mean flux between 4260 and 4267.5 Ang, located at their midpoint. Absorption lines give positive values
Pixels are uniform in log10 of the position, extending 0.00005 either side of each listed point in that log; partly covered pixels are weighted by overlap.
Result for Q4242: -3.83 Ang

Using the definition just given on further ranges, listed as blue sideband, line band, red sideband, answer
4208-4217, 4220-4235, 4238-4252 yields 5.7 Ang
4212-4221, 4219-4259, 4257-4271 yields 8.0 Ang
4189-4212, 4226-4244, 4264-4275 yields 3.2 Ang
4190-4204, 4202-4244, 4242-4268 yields 3.8 Ang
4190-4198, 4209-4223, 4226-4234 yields -3.9 Ang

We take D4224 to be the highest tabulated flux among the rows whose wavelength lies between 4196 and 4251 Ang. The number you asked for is 15.36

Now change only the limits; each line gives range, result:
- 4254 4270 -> 15.91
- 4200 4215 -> 14.7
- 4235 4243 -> 11.34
